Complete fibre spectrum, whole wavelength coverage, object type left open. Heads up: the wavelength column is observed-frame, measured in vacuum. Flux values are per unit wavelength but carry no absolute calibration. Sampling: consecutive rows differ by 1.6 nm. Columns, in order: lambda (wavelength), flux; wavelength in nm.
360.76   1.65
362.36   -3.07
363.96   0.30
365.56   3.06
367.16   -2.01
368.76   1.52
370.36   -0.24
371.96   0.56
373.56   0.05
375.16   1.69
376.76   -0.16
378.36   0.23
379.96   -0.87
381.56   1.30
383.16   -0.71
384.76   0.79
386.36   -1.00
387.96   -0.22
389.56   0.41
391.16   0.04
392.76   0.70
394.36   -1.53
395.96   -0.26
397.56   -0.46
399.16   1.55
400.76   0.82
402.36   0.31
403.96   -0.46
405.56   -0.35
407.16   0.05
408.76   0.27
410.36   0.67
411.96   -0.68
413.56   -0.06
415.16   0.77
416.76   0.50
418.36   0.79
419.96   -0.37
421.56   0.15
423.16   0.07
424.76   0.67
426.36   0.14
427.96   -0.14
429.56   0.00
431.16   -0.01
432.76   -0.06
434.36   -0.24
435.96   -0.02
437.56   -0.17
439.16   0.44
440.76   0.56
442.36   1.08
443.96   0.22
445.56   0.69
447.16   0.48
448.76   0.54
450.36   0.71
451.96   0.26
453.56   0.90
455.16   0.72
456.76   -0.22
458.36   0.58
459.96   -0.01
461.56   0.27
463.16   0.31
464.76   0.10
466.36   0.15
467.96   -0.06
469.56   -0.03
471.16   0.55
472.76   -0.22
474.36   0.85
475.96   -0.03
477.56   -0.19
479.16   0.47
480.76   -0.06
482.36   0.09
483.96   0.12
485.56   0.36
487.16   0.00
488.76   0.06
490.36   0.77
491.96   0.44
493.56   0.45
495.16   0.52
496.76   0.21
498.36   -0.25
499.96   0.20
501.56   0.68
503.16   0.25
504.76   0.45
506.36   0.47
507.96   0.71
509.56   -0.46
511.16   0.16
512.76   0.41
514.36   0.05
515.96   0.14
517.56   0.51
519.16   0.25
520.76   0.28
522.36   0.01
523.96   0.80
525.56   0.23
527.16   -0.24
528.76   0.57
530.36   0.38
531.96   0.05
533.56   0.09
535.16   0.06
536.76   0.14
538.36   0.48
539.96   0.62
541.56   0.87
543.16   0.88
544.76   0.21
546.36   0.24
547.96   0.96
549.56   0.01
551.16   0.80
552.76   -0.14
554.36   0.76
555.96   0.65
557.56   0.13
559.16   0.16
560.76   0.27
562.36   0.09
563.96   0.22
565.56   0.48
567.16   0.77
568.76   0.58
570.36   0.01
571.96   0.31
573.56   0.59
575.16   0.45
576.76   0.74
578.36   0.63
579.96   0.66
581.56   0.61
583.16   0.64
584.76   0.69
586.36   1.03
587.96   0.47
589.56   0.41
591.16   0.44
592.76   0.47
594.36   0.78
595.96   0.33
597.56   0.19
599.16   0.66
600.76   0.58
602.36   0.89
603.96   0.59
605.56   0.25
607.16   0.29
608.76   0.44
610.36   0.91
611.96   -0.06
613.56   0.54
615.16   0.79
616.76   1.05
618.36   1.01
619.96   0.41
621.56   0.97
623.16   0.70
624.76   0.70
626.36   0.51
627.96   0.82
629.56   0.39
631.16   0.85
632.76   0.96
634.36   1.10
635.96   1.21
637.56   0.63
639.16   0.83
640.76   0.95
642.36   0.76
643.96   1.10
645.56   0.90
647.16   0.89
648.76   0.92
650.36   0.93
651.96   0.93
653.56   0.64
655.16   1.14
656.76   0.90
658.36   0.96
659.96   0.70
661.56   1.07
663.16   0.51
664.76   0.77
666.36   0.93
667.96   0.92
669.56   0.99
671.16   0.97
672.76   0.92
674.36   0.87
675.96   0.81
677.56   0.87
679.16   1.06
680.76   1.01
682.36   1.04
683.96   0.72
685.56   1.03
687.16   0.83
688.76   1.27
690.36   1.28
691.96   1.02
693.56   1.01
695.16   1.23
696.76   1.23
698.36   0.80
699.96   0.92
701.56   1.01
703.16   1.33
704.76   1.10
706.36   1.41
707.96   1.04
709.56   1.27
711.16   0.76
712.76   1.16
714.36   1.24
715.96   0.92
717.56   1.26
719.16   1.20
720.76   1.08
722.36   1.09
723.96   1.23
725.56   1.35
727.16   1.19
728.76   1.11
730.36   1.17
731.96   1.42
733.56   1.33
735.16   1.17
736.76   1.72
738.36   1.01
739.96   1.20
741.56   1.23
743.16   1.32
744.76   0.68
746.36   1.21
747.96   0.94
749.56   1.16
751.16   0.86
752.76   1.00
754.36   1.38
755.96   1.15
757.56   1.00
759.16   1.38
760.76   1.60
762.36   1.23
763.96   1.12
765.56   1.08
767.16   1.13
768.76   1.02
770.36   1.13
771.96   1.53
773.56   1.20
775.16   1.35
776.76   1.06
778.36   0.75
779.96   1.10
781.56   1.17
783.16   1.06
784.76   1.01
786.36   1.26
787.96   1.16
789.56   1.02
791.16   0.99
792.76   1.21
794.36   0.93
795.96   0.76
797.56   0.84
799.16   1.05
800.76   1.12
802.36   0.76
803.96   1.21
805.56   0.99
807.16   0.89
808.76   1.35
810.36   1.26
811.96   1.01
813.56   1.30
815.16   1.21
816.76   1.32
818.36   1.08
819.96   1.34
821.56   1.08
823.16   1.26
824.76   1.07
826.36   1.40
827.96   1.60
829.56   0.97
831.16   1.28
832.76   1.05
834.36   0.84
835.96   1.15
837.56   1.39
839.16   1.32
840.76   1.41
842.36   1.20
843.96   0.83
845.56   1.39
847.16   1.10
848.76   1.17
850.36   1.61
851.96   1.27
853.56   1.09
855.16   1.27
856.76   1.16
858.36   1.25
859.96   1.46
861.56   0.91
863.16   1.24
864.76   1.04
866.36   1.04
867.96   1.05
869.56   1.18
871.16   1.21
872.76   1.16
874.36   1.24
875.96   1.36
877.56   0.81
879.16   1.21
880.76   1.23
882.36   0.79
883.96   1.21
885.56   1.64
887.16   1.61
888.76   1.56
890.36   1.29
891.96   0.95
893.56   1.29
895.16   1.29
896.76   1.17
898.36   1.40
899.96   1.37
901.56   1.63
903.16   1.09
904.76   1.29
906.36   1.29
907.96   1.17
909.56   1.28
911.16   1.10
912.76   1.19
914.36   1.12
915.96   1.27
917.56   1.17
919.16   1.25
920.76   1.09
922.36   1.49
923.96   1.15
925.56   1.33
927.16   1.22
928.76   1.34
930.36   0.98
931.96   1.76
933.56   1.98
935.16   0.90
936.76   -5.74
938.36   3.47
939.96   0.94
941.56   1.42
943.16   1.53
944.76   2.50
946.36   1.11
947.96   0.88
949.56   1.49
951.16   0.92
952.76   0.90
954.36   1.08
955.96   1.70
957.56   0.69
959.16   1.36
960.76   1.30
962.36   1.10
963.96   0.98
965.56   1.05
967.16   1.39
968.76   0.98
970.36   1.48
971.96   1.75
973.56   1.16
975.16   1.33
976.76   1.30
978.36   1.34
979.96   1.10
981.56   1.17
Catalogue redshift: 0.541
